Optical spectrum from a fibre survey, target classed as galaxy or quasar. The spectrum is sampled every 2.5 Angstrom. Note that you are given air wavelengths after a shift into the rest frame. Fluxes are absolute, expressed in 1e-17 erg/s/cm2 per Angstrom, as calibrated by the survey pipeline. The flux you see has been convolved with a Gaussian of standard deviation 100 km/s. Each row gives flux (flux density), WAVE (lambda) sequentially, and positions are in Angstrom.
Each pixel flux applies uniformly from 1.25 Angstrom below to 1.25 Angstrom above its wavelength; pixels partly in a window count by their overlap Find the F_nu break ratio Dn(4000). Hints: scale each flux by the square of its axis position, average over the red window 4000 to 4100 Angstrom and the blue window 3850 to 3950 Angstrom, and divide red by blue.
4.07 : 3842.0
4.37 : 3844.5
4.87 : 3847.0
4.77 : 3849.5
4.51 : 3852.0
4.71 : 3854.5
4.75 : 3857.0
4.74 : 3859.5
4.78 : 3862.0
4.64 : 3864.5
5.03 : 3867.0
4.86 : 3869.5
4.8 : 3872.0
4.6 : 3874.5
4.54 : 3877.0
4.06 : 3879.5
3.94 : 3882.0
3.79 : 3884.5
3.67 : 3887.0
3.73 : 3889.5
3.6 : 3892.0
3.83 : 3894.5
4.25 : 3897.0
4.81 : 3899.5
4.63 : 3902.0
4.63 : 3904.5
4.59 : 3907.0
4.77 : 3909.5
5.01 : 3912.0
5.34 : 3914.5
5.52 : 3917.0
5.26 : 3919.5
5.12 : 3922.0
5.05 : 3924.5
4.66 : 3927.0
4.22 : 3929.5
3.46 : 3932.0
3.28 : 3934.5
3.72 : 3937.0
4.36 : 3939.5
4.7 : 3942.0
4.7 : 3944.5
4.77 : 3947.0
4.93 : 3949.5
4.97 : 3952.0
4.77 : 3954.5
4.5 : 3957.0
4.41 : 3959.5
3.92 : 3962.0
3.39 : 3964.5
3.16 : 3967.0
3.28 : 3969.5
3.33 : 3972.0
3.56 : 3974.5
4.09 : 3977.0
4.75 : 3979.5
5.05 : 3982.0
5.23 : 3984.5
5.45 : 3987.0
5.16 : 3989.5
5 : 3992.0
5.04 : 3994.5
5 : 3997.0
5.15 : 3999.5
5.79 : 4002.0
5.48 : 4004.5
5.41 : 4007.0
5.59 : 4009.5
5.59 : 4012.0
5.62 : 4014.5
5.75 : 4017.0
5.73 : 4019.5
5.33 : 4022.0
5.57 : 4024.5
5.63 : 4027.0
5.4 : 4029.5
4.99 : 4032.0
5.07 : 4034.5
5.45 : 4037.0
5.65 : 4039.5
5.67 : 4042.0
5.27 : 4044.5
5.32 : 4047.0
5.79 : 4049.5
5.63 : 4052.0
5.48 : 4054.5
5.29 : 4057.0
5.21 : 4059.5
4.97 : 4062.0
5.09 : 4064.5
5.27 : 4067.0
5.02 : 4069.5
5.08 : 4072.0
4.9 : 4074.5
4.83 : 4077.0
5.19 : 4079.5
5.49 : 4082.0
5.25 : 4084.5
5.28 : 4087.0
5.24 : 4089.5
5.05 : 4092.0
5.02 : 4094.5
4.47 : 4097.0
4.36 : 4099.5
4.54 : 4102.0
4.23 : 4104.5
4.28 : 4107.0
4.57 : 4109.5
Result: 1.3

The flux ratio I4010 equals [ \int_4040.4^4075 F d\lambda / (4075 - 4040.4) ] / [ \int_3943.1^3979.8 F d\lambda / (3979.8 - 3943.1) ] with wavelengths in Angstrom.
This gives 1.27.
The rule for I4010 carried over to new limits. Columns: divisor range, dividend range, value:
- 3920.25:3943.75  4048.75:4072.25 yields 1.22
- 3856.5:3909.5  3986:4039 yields 1.23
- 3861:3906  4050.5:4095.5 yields 1.19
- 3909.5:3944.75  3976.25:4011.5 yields 1.13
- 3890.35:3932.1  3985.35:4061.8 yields 1.16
